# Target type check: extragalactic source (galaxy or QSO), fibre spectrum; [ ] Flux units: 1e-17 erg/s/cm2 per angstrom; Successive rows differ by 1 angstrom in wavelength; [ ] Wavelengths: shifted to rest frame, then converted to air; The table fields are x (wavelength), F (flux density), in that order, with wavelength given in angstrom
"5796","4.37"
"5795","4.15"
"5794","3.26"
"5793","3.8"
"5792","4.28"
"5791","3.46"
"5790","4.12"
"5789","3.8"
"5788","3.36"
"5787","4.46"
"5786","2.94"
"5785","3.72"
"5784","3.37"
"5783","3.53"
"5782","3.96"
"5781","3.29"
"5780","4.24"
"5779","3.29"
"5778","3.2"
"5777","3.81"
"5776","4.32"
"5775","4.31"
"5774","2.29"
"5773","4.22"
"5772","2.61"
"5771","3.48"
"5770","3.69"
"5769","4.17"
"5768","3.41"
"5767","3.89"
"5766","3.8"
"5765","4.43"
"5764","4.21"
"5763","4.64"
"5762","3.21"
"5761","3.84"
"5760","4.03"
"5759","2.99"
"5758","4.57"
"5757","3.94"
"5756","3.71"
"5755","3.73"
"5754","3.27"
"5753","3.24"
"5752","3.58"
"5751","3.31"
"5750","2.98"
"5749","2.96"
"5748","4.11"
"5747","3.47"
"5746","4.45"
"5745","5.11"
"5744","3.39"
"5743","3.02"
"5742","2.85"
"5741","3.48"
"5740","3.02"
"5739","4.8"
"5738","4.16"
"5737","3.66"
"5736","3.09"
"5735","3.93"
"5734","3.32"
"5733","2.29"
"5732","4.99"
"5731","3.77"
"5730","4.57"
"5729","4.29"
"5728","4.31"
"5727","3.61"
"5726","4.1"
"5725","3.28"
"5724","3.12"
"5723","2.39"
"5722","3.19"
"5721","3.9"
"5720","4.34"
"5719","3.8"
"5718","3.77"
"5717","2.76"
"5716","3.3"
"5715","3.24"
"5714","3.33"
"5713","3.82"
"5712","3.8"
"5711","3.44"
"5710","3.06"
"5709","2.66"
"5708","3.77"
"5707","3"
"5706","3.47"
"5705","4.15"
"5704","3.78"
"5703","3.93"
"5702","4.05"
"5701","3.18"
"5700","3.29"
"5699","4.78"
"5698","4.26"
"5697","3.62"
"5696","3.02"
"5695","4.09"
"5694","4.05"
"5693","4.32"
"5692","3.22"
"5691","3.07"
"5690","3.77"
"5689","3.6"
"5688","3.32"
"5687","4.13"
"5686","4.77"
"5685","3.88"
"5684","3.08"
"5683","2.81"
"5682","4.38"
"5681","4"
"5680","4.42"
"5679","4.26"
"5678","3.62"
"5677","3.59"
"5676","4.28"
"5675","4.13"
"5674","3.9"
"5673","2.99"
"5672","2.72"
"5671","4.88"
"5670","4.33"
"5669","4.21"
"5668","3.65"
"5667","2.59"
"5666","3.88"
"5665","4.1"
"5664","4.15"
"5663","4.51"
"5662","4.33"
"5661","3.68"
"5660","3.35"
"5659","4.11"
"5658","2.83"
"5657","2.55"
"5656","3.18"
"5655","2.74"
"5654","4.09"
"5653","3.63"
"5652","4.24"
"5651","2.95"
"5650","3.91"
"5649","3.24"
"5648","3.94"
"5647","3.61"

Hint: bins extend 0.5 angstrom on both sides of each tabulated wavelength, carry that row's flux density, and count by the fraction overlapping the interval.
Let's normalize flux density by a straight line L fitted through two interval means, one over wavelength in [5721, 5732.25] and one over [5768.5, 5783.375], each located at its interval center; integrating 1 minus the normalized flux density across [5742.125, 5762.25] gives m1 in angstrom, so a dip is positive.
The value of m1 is 0.3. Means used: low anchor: 3.76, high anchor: 3.63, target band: 3.64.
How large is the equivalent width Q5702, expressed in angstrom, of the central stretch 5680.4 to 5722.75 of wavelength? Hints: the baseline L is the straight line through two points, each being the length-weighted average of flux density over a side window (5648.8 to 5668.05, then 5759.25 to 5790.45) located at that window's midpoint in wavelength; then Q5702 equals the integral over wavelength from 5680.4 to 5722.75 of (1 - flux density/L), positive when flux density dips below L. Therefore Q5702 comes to -0.04 angstrom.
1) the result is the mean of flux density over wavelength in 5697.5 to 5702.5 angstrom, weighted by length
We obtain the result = 3.91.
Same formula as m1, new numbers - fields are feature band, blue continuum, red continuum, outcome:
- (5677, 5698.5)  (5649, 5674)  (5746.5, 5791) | -0.8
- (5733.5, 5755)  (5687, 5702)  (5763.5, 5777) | 0.9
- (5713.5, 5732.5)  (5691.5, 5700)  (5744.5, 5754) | 0.4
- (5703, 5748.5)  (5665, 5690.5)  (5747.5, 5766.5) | 1.5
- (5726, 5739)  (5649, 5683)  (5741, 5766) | -0.6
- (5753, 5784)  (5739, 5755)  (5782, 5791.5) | -1.1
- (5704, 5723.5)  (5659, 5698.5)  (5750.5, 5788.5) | 1.7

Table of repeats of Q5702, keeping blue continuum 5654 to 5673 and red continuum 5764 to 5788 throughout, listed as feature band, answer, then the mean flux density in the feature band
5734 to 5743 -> 0.23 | 3.57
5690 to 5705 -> -0.48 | 3.77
